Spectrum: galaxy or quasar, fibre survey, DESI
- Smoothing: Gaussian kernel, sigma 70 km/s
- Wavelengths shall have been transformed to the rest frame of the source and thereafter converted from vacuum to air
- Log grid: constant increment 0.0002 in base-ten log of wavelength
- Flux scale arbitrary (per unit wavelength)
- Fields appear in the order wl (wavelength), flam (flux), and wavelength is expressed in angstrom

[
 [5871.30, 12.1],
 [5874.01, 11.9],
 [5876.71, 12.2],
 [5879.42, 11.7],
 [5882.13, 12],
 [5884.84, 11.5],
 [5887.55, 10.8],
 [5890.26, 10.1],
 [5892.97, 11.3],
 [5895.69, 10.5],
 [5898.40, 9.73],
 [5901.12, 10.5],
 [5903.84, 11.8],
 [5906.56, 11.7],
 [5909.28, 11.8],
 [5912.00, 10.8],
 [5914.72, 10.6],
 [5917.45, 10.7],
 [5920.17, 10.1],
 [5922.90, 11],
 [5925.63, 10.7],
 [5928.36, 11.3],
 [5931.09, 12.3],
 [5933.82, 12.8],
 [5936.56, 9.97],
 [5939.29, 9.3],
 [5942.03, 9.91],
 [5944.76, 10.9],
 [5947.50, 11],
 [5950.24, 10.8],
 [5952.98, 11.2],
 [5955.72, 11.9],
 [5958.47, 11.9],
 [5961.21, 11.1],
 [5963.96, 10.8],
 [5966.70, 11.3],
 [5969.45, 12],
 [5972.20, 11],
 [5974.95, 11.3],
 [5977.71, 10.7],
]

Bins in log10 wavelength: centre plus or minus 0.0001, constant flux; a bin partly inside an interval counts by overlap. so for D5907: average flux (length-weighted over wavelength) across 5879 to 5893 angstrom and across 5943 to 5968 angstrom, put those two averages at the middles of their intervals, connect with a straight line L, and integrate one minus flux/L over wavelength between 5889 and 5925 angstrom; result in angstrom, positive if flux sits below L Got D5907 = 1.2 angstrom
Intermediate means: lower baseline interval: 11.2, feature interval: 10.8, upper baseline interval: 11.2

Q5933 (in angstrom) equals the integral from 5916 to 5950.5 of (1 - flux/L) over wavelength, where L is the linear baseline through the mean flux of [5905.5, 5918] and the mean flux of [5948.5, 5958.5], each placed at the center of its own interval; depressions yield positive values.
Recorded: 1.3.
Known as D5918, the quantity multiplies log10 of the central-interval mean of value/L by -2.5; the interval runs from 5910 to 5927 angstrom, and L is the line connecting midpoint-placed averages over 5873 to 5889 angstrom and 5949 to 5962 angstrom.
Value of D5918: 0.08 mag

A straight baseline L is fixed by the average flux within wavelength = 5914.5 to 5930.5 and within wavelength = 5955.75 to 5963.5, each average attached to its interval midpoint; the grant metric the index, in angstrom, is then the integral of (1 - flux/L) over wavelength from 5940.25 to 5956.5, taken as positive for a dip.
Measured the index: 0.58 angstrom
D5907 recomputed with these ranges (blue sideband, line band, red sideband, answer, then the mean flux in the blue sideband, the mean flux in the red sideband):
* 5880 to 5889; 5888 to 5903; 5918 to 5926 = 0.9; 11.4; 10.6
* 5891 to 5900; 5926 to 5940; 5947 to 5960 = -0.2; 10.5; 11.4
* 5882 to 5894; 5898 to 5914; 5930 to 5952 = -0.2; 11.1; 10.9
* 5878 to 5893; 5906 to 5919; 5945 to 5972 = 0.2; 11.2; 11.3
